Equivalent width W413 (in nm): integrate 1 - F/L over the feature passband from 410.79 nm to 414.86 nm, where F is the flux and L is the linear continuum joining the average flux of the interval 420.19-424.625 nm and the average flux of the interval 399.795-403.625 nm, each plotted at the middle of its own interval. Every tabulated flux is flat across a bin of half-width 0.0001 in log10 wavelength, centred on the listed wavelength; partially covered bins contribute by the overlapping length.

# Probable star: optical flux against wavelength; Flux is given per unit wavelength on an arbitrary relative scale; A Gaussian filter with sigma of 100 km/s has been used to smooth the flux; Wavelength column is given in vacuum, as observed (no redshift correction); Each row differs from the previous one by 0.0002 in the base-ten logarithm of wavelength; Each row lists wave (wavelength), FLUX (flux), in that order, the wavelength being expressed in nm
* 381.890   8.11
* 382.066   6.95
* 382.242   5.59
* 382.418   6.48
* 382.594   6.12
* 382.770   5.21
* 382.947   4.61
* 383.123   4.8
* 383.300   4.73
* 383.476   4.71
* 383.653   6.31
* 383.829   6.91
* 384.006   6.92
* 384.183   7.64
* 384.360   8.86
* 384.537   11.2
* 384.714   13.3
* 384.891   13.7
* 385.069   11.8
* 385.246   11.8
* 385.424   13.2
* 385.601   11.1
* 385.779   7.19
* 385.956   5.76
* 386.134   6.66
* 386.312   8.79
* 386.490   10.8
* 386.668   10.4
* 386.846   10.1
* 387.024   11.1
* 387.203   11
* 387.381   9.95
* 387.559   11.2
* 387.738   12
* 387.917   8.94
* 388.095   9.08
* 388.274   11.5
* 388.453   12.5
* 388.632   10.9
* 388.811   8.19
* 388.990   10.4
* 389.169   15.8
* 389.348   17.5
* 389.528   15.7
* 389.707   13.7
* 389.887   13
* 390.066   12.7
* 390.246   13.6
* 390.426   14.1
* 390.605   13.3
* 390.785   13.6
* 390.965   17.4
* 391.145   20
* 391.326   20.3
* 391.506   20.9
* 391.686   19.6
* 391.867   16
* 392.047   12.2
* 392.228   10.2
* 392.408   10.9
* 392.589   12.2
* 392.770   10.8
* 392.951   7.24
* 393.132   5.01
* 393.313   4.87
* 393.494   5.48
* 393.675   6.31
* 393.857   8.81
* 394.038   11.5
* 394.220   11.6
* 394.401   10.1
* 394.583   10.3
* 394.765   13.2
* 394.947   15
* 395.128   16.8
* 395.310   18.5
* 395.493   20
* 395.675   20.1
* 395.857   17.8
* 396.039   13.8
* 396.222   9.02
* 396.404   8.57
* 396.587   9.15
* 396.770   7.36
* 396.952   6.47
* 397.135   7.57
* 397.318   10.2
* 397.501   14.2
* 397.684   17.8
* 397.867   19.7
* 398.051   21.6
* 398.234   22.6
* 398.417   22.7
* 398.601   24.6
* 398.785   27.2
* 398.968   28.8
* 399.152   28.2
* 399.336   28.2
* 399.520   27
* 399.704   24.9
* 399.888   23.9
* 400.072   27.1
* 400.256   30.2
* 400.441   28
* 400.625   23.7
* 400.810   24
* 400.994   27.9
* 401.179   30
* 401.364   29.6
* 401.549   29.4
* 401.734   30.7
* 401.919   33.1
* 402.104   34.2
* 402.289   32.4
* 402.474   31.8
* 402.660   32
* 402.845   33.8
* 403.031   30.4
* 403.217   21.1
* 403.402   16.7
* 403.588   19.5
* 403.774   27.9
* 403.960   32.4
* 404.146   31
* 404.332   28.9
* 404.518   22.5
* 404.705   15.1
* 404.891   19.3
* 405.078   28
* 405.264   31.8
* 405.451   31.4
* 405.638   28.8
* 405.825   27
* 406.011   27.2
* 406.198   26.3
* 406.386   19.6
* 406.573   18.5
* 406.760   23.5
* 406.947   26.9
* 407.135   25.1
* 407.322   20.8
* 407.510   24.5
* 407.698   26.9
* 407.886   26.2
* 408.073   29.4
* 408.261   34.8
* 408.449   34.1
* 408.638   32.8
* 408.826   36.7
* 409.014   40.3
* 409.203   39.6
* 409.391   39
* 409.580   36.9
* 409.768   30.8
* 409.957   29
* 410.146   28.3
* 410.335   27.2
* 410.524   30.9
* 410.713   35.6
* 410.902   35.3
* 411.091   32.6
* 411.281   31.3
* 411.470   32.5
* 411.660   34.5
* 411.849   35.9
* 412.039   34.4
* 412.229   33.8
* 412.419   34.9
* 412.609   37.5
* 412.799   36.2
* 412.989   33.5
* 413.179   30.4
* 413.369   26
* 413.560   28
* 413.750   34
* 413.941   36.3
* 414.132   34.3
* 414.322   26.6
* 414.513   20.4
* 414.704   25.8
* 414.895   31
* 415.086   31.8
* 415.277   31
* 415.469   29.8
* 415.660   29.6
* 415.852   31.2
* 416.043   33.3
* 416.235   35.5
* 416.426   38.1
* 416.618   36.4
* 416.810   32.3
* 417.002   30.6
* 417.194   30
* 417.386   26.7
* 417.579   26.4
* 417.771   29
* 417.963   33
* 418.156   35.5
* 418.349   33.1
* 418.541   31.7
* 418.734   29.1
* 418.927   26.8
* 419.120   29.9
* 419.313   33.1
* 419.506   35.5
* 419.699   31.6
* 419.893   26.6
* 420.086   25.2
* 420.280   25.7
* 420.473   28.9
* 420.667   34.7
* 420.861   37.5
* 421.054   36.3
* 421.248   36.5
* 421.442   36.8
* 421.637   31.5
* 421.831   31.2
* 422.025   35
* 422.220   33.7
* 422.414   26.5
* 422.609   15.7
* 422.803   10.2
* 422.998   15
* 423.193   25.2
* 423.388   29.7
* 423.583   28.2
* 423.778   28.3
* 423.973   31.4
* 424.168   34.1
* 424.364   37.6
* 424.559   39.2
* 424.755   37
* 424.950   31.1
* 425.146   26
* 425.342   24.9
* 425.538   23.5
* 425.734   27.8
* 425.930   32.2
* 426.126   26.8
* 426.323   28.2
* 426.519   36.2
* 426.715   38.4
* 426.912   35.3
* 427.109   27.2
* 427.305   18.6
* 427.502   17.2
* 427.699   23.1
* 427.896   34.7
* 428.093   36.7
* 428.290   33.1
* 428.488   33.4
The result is -0.42 nm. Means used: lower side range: 28.2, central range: 32.1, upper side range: 29.9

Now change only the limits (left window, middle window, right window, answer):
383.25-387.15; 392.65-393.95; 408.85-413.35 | 0.758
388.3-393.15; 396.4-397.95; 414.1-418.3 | 0.582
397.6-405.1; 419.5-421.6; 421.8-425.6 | -0.315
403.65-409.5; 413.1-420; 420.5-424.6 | -0.343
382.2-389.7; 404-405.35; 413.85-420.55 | -0.200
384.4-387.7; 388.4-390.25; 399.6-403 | 0.188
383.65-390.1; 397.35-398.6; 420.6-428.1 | -0.249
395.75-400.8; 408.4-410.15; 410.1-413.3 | -0.246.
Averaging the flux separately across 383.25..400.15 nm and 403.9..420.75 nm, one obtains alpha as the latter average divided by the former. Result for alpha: 2.25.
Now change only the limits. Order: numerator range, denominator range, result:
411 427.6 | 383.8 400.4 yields 2.18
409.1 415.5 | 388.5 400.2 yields 2.10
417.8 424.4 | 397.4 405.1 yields 1.14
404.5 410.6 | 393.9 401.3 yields 1.50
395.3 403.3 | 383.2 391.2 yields 2.08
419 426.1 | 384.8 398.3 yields 2.40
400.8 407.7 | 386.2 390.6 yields 2.28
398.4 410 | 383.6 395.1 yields 2.45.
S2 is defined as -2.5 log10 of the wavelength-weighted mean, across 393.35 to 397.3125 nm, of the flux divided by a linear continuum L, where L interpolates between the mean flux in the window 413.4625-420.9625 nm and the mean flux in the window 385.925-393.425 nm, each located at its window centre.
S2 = 0.34 mag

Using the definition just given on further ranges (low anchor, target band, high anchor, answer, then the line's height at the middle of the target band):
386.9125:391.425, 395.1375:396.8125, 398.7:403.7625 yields 0.44 mag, 21.5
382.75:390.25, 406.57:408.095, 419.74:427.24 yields -0.17 mag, 21.2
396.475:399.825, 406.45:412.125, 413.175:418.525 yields -0.16 mag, 26.6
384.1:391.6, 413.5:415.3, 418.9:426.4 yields -0.17 mag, 25.5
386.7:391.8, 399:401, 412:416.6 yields -0.24 mag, 21.4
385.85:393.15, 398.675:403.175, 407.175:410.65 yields -0.22 mag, 23.6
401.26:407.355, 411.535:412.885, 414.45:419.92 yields -0.20 mag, 29.4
